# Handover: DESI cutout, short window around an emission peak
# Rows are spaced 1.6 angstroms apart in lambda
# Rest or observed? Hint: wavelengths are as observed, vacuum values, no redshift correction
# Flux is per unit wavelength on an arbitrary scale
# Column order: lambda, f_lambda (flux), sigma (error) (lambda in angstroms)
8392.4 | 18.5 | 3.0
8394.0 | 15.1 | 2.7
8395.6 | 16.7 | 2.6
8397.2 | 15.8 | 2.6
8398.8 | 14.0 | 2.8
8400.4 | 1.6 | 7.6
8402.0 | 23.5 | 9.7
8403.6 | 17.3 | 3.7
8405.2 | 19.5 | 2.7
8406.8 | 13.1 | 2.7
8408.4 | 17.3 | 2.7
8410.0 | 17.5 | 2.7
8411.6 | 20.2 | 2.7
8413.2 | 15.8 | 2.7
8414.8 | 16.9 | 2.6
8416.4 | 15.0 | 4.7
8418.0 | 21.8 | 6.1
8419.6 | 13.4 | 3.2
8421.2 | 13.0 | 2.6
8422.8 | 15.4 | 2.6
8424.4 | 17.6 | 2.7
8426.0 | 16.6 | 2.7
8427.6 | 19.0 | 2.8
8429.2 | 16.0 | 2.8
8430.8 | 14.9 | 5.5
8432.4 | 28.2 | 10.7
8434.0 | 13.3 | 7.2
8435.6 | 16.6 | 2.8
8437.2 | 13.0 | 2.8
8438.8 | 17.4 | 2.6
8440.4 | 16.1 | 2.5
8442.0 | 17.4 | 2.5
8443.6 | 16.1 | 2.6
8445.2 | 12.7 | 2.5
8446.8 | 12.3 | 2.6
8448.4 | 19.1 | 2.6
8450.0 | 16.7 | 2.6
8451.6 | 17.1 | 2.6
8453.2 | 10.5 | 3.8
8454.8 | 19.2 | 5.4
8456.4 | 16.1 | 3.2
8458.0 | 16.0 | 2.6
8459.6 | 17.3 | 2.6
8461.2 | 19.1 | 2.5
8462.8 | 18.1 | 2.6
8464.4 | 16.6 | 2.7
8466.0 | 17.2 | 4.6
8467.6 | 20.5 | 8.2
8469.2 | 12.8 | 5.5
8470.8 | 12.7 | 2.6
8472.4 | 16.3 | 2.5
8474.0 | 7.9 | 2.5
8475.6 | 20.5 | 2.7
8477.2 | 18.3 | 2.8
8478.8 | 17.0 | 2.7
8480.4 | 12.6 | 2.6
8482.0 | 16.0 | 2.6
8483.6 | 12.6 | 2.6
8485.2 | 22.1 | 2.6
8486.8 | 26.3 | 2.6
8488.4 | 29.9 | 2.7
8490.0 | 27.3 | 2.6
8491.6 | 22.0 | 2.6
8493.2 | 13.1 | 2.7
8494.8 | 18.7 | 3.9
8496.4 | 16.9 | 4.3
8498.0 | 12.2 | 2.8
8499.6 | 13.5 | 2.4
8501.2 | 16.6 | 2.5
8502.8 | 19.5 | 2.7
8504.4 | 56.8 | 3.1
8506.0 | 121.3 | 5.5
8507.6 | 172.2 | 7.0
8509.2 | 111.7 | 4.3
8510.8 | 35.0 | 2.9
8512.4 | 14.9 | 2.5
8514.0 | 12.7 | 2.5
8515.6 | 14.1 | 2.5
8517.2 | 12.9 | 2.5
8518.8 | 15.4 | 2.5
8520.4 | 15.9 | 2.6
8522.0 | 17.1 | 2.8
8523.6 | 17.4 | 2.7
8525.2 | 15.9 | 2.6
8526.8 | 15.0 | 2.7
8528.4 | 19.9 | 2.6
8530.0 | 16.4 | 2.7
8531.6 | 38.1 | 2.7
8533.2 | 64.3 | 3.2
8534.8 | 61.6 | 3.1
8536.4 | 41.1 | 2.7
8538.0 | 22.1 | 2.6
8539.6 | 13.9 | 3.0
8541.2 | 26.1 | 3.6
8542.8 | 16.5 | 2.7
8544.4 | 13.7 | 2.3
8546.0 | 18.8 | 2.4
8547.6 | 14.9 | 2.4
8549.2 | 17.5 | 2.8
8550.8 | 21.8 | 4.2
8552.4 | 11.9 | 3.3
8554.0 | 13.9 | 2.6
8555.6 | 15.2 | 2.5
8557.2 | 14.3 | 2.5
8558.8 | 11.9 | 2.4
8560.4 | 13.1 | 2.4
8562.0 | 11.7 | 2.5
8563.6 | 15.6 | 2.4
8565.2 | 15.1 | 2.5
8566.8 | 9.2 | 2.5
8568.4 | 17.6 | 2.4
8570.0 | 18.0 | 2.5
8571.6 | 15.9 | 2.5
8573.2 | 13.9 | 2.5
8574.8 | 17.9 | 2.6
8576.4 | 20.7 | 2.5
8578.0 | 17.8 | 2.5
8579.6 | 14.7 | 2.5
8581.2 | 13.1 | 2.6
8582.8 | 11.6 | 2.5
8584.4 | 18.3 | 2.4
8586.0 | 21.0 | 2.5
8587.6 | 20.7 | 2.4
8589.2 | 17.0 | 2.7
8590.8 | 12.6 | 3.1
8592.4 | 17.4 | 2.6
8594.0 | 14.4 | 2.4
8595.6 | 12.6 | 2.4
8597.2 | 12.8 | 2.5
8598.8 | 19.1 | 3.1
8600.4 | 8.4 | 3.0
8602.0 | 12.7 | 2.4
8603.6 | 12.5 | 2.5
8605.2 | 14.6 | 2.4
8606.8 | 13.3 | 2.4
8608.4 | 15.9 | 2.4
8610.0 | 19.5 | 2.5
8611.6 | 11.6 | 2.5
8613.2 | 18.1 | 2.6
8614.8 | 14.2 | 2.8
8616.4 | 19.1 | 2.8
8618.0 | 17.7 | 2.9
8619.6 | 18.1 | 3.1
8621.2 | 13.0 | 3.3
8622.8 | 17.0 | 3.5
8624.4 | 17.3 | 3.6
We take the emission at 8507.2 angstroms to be Halpha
